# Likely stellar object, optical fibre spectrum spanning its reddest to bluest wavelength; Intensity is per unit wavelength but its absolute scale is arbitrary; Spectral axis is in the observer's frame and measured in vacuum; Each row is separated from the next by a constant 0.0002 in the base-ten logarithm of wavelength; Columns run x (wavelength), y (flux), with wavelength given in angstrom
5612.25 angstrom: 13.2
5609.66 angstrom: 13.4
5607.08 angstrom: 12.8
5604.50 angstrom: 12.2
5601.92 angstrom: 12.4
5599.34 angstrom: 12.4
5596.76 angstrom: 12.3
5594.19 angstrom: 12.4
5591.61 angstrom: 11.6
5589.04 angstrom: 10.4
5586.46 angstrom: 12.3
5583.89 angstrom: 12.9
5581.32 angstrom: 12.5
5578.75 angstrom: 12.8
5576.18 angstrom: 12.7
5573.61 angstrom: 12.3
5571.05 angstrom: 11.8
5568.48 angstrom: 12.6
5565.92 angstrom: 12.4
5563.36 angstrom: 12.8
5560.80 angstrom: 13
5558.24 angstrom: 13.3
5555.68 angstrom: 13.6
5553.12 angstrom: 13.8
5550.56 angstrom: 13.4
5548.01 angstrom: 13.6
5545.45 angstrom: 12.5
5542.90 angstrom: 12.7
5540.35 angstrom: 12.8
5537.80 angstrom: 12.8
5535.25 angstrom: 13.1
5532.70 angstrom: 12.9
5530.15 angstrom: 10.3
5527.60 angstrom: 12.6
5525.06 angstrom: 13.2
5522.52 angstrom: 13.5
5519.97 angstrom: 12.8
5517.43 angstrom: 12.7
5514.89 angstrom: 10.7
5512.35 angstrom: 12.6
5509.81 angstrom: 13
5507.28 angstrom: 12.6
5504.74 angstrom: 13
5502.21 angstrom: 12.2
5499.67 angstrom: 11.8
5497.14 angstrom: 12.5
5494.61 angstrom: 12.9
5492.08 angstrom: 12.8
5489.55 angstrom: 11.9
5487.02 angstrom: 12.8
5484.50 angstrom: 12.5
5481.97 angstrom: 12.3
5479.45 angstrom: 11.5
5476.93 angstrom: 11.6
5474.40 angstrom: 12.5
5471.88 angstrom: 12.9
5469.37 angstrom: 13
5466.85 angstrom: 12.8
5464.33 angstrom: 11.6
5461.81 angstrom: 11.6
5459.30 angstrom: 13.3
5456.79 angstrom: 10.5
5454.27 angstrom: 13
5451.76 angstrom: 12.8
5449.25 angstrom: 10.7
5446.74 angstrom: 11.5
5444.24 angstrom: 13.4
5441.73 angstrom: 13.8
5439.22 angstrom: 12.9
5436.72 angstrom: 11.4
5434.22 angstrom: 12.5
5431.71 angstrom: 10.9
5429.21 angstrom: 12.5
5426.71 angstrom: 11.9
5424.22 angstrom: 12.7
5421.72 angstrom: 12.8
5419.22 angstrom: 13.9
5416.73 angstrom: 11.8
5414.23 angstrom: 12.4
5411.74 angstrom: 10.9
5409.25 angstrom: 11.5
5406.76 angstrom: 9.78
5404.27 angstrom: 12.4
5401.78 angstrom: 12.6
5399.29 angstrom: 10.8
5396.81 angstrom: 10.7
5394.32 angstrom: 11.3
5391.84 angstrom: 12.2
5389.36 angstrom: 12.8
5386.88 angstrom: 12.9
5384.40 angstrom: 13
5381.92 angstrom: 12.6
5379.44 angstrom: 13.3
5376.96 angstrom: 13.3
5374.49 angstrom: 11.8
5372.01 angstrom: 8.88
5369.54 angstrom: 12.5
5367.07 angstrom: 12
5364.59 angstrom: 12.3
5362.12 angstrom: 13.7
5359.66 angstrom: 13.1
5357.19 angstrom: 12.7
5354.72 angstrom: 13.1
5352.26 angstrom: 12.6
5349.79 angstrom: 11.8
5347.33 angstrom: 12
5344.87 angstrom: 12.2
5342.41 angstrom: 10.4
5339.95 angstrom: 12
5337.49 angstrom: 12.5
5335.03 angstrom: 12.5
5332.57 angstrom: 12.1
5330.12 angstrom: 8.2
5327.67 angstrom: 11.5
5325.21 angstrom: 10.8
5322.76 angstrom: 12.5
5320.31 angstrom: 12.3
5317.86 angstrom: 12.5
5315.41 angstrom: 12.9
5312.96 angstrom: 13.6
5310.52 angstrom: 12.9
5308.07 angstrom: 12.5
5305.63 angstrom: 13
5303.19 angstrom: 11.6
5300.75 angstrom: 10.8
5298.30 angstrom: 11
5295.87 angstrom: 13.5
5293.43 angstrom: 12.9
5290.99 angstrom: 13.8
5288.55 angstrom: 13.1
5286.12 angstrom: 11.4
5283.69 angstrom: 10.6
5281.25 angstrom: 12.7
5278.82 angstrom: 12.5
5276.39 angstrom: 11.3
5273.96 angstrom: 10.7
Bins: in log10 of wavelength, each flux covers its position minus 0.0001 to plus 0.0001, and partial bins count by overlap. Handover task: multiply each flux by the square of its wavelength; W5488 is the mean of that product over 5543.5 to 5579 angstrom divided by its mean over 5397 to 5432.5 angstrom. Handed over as 1.14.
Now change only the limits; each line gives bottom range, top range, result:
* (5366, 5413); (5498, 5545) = 1.11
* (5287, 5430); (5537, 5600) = 1.12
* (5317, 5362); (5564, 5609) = 1.12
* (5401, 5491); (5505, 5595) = 1.07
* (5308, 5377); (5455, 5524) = 1.08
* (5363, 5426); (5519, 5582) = 1.12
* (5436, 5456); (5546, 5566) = 1.11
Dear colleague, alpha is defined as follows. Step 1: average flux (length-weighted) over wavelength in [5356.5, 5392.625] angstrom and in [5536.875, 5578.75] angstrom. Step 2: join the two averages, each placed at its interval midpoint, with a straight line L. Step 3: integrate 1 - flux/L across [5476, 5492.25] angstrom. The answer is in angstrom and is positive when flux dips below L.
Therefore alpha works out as 0.7 angstrom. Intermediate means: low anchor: 12.5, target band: 12.2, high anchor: 12.9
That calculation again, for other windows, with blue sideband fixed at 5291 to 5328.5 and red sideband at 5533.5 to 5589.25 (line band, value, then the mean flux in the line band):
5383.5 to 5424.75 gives 1.6 angstrom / 12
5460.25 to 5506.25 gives 1.1 angstrom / 12.4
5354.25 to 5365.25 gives -0.5 angstrom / 13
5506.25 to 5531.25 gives 0.6 angstrom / 12.4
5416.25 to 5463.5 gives 1.0 angstrom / 12.3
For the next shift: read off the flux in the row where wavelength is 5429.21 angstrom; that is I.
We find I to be 12.5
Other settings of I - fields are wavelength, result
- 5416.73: 11.8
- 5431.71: 10.9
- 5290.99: 13.8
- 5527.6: 12.6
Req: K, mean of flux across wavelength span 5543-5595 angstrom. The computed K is 12.6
